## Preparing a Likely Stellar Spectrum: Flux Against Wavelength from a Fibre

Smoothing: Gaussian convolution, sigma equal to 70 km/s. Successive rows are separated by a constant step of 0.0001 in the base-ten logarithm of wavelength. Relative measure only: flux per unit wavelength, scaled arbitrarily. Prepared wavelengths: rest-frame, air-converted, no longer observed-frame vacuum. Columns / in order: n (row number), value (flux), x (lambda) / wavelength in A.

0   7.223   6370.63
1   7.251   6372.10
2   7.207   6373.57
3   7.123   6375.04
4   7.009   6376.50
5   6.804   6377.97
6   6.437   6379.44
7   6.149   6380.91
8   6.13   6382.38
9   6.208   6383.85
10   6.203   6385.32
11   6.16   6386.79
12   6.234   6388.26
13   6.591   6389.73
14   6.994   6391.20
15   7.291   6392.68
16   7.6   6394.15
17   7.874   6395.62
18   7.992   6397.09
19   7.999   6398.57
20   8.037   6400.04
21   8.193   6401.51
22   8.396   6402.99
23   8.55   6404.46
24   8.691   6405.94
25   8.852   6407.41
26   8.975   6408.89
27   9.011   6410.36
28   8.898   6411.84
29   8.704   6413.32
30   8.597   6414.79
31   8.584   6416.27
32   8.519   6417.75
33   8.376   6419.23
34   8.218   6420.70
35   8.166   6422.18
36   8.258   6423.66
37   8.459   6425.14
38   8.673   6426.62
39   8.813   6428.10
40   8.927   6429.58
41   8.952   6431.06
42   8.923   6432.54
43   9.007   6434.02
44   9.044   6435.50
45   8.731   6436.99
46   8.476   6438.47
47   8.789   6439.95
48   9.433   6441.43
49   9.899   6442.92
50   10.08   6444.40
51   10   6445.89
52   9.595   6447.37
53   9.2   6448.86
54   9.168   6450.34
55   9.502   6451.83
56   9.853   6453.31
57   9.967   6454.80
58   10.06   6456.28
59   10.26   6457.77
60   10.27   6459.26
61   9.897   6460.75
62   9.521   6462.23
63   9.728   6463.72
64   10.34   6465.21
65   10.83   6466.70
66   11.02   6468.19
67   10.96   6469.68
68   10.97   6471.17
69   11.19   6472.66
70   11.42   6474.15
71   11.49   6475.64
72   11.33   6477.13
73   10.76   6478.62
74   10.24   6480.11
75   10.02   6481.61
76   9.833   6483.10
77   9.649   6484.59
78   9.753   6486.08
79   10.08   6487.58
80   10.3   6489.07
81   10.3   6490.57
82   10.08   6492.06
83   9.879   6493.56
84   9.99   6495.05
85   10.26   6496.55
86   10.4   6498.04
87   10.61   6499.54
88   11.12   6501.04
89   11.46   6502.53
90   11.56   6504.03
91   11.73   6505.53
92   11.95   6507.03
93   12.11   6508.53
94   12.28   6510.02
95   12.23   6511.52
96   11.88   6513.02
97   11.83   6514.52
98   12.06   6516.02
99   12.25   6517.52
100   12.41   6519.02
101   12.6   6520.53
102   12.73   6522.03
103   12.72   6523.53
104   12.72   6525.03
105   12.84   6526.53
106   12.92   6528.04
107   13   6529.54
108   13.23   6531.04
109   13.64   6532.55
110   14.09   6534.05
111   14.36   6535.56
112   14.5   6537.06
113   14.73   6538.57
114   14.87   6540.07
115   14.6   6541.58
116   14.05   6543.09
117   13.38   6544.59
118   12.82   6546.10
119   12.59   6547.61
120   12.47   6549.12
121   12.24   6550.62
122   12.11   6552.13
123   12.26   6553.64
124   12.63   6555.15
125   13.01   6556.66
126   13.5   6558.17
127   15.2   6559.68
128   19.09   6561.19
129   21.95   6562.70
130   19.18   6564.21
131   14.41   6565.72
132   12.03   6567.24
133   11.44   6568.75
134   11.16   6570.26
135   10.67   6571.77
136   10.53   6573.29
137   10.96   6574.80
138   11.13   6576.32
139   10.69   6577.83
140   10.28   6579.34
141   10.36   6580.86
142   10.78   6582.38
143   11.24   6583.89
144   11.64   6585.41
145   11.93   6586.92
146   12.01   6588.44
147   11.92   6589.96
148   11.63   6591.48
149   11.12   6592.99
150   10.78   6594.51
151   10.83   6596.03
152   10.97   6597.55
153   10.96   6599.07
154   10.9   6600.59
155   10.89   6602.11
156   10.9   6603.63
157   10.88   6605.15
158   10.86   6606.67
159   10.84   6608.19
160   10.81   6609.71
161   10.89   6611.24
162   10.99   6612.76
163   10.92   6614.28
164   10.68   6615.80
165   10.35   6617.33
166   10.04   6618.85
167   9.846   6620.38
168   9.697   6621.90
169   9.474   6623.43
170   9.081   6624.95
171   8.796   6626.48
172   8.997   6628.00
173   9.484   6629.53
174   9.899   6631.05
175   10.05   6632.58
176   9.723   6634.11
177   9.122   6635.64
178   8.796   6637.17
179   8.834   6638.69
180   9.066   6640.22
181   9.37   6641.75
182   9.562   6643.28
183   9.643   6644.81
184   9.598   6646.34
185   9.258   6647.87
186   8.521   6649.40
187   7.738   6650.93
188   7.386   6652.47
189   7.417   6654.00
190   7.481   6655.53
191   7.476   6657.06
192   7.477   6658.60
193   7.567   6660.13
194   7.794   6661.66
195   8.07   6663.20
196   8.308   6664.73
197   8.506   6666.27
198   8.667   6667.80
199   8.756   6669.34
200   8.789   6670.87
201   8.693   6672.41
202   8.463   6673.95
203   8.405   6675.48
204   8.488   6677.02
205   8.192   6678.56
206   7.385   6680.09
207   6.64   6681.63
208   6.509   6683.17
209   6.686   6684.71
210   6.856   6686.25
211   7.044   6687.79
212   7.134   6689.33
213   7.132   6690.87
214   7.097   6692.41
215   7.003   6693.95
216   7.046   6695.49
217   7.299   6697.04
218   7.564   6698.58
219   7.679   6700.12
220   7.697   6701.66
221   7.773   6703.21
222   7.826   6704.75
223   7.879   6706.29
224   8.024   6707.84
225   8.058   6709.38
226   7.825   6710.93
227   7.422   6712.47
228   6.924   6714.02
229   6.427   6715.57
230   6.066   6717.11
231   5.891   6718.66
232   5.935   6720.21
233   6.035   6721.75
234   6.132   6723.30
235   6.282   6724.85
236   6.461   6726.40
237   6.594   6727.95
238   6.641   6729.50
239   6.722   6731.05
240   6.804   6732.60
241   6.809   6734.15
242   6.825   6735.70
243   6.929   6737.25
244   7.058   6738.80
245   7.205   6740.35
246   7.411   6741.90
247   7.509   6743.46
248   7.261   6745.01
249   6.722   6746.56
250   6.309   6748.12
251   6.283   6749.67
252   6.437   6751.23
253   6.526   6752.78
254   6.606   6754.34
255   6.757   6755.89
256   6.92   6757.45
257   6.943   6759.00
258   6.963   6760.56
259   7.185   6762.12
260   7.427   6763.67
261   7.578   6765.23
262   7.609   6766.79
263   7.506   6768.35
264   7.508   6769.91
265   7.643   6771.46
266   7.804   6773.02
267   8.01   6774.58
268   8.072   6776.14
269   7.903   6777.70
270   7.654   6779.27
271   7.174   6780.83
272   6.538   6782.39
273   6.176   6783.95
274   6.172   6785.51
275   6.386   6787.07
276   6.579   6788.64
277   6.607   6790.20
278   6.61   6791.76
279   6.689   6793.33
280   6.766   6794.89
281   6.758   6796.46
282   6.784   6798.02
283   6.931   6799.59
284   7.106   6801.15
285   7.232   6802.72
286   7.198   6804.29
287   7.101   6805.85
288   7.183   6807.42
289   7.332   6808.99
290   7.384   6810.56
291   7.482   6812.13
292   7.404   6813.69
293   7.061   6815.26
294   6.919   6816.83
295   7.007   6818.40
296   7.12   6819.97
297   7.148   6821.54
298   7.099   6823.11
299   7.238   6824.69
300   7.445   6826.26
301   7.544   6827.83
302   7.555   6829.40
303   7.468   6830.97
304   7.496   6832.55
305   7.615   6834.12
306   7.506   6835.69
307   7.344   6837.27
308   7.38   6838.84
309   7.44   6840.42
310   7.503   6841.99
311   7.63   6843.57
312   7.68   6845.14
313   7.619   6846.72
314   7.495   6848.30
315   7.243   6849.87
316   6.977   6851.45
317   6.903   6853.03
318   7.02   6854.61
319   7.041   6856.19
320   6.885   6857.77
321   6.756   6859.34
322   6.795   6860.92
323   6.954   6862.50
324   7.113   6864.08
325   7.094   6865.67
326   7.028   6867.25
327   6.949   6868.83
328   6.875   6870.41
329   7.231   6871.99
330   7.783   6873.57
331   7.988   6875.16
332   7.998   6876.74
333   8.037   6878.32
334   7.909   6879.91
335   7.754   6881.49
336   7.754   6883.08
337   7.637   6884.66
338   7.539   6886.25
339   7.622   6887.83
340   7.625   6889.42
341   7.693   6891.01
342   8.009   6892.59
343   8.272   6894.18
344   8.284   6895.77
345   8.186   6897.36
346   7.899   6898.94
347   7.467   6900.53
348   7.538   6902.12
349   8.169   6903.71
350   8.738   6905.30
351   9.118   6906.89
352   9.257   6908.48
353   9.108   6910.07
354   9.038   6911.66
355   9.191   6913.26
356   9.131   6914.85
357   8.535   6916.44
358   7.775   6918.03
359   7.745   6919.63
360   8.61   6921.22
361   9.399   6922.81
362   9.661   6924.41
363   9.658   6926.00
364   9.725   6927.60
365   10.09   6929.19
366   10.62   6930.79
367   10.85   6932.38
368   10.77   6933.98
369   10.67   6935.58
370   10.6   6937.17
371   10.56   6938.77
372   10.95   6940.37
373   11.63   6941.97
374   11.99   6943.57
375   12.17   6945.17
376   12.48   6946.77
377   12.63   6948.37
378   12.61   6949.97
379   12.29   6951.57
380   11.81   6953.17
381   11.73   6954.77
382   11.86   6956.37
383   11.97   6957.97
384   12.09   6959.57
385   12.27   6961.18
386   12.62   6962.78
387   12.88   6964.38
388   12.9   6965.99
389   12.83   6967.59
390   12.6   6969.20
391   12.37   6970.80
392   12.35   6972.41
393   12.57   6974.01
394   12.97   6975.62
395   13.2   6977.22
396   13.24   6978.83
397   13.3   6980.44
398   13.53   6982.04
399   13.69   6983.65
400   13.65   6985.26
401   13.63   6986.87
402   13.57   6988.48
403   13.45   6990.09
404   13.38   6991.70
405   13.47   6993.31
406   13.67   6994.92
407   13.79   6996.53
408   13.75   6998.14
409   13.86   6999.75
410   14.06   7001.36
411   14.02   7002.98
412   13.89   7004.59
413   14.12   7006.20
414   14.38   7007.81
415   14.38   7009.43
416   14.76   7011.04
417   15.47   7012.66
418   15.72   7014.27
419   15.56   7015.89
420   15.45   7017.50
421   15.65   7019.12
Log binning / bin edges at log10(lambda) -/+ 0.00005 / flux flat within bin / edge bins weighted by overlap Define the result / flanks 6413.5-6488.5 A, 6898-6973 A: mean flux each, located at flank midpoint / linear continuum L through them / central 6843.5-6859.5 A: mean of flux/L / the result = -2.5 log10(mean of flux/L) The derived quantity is 0.40 mag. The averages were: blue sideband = 9.63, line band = 7.21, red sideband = 10.6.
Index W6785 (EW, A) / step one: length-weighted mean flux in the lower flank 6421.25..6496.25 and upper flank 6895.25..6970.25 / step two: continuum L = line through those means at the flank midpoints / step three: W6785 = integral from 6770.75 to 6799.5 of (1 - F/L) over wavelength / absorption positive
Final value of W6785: 9.0 A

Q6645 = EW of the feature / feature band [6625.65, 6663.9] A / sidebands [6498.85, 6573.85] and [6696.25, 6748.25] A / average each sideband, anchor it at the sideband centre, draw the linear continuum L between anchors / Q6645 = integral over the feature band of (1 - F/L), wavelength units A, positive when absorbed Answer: 3.5 A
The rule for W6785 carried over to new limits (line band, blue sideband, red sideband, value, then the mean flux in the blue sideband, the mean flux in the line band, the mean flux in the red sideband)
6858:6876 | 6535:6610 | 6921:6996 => 7.4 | 12.5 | 7.14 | 12.1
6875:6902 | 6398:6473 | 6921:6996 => 8.9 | 9.24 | 7.85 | 12.1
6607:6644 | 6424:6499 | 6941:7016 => 3.8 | 9.88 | 9.82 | 13.2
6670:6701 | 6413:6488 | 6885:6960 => 7.0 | 9.62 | 7.51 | 9.75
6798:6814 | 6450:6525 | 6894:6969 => 5.0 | 10.9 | 7.21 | 10.3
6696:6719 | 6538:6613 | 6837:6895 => 6.2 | 12.4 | 7.38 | 7.42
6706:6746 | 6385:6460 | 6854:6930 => 6.7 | 8.64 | 6.88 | 8.04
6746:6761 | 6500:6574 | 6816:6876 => 4.0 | 13.2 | 6.64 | 7.26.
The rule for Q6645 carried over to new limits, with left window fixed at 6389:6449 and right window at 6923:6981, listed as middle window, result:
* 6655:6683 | 5.70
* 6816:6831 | 5.14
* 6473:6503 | -4.82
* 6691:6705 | 3.89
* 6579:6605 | -4.07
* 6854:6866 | 4.58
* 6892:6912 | 5.41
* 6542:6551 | -3.52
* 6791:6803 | 4.44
